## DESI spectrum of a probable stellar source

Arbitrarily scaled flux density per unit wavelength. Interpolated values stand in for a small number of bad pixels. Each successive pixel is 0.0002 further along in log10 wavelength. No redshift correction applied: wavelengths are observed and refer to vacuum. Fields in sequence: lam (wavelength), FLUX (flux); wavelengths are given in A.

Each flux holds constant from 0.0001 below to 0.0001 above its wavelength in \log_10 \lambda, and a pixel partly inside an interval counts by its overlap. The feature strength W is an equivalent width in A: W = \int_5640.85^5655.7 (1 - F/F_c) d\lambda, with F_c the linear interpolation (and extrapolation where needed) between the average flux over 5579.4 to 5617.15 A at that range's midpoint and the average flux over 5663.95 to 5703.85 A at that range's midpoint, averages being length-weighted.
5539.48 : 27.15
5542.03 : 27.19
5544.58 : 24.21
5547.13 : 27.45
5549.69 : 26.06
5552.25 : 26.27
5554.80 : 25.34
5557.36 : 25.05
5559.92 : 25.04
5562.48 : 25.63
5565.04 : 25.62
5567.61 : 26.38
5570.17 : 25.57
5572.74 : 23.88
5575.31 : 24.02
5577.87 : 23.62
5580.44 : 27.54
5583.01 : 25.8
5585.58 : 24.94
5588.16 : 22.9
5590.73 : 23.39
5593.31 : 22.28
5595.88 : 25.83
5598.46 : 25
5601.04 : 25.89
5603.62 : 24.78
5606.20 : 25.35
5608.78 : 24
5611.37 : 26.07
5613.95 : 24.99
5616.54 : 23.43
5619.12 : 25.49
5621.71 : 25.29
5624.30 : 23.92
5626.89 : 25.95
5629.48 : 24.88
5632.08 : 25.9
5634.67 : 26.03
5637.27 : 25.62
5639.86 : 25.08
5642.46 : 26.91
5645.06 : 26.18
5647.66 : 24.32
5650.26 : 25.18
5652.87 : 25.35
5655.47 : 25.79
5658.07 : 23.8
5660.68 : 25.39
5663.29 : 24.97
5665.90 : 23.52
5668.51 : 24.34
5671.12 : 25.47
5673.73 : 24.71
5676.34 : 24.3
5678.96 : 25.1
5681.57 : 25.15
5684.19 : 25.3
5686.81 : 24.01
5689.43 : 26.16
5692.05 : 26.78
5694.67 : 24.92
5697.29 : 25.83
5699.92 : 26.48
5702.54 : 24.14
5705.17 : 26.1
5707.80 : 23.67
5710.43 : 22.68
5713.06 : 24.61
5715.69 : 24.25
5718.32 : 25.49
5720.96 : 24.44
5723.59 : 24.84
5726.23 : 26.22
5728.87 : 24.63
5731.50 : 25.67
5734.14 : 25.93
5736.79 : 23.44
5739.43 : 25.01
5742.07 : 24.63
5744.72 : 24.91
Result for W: -0.4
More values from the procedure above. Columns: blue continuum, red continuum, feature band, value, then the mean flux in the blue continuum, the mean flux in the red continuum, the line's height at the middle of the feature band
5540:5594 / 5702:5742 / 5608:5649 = -0.4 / 25.2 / 24.7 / 25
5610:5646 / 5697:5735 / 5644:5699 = 0.2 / 25.4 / 25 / 25.2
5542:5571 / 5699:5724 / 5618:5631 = 0.1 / 25.8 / 24.6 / 25.3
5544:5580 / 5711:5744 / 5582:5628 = 0.9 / 25.4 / 24.9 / 25.2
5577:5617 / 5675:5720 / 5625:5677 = -0.6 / 24.8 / 25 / 24.9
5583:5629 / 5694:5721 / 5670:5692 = -0.3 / 24.7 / 24.8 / 24.8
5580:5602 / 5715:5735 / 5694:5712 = 0.2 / 24.7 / 25.2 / 25.1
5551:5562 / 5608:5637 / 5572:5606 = 0.9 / 25.5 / 25.1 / 25.3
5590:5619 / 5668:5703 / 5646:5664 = 0.0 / 24.7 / 25.2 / 25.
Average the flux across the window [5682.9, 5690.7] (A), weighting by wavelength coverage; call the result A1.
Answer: 25.1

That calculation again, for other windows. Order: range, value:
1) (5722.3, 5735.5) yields 25.4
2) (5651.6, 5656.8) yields 25.6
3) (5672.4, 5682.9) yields 24.8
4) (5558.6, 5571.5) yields 25.6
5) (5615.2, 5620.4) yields 24.5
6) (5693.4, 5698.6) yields 25.4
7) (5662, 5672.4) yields 24.6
